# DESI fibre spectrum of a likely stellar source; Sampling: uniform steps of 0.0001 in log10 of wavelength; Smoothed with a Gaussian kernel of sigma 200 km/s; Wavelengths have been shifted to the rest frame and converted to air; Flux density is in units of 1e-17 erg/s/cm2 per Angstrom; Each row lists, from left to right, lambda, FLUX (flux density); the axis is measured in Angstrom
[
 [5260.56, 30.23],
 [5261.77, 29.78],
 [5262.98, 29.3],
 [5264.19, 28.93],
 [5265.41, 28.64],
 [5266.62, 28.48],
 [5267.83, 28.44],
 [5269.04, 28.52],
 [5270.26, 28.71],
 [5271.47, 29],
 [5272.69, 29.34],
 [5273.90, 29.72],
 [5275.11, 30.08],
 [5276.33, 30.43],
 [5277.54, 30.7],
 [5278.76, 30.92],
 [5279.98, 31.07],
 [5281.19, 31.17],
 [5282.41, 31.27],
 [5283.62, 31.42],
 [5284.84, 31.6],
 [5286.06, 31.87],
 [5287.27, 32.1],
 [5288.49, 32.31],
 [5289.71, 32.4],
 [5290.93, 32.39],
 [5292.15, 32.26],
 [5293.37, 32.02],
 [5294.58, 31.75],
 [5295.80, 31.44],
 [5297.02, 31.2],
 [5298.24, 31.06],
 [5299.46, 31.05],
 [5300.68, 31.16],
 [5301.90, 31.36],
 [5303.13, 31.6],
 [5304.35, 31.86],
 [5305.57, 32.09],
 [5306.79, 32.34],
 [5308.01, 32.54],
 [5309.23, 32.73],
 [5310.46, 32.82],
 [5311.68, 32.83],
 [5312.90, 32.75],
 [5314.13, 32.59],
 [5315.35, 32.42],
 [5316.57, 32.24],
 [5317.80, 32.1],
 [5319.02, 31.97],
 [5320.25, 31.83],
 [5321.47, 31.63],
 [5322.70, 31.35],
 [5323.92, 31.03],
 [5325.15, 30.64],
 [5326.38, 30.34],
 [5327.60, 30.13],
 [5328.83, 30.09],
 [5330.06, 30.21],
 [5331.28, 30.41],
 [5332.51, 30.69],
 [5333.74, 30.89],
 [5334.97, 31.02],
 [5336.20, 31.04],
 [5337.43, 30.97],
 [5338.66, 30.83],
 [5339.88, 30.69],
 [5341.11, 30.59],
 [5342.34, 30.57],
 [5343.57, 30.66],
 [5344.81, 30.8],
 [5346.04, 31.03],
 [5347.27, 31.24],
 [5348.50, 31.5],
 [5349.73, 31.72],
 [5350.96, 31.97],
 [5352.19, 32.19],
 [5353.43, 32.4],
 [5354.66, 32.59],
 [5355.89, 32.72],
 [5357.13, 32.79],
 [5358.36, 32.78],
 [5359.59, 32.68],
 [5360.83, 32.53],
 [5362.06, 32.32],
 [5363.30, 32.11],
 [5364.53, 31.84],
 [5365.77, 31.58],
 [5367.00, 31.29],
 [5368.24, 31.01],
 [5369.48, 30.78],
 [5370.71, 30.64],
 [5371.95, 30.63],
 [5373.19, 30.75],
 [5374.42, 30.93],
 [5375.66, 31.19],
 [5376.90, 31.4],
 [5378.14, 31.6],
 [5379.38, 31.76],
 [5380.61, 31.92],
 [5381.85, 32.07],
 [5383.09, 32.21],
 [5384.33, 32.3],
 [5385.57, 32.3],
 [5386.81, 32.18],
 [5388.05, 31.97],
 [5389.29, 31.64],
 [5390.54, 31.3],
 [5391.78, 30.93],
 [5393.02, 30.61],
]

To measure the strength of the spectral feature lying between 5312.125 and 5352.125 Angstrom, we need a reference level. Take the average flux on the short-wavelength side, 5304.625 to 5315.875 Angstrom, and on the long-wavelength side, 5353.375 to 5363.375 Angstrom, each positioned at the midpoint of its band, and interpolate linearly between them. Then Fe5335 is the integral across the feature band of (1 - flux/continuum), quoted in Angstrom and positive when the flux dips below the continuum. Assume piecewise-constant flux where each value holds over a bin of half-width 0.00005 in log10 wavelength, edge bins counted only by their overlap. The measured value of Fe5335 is 1.67 Angstrom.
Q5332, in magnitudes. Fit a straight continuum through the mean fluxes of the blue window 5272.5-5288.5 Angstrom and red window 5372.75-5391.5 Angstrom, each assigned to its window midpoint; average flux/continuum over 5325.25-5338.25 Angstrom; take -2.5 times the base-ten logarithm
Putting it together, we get 0.03 mag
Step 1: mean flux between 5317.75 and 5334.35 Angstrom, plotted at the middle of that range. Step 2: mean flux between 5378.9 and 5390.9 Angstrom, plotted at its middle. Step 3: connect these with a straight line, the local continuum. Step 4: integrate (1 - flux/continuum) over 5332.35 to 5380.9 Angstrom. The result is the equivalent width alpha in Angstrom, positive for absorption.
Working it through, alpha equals 0.0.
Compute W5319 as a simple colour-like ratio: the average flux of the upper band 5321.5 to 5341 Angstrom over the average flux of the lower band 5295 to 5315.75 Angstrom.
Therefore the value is 1.0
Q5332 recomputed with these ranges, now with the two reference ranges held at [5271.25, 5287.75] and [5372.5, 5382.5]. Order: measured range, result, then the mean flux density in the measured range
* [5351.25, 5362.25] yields -0.04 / 32.5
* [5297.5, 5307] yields -0.02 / 31.5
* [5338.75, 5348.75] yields 0.01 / 30.9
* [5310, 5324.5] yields -0.04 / 32.1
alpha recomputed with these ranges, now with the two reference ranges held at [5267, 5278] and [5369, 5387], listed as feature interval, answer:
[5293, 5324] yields -1.85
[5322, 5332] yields -0.01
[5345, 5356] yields -0.31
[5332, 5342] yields -0.04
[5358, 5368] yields -0.28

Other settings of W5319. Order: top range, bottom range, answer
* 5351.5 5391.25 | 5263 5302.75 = 1.04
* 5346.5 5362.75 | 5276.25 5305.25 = 1.02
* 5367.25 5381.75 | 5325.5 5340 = 1.02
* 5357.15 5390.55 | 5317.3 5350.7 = 1.02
